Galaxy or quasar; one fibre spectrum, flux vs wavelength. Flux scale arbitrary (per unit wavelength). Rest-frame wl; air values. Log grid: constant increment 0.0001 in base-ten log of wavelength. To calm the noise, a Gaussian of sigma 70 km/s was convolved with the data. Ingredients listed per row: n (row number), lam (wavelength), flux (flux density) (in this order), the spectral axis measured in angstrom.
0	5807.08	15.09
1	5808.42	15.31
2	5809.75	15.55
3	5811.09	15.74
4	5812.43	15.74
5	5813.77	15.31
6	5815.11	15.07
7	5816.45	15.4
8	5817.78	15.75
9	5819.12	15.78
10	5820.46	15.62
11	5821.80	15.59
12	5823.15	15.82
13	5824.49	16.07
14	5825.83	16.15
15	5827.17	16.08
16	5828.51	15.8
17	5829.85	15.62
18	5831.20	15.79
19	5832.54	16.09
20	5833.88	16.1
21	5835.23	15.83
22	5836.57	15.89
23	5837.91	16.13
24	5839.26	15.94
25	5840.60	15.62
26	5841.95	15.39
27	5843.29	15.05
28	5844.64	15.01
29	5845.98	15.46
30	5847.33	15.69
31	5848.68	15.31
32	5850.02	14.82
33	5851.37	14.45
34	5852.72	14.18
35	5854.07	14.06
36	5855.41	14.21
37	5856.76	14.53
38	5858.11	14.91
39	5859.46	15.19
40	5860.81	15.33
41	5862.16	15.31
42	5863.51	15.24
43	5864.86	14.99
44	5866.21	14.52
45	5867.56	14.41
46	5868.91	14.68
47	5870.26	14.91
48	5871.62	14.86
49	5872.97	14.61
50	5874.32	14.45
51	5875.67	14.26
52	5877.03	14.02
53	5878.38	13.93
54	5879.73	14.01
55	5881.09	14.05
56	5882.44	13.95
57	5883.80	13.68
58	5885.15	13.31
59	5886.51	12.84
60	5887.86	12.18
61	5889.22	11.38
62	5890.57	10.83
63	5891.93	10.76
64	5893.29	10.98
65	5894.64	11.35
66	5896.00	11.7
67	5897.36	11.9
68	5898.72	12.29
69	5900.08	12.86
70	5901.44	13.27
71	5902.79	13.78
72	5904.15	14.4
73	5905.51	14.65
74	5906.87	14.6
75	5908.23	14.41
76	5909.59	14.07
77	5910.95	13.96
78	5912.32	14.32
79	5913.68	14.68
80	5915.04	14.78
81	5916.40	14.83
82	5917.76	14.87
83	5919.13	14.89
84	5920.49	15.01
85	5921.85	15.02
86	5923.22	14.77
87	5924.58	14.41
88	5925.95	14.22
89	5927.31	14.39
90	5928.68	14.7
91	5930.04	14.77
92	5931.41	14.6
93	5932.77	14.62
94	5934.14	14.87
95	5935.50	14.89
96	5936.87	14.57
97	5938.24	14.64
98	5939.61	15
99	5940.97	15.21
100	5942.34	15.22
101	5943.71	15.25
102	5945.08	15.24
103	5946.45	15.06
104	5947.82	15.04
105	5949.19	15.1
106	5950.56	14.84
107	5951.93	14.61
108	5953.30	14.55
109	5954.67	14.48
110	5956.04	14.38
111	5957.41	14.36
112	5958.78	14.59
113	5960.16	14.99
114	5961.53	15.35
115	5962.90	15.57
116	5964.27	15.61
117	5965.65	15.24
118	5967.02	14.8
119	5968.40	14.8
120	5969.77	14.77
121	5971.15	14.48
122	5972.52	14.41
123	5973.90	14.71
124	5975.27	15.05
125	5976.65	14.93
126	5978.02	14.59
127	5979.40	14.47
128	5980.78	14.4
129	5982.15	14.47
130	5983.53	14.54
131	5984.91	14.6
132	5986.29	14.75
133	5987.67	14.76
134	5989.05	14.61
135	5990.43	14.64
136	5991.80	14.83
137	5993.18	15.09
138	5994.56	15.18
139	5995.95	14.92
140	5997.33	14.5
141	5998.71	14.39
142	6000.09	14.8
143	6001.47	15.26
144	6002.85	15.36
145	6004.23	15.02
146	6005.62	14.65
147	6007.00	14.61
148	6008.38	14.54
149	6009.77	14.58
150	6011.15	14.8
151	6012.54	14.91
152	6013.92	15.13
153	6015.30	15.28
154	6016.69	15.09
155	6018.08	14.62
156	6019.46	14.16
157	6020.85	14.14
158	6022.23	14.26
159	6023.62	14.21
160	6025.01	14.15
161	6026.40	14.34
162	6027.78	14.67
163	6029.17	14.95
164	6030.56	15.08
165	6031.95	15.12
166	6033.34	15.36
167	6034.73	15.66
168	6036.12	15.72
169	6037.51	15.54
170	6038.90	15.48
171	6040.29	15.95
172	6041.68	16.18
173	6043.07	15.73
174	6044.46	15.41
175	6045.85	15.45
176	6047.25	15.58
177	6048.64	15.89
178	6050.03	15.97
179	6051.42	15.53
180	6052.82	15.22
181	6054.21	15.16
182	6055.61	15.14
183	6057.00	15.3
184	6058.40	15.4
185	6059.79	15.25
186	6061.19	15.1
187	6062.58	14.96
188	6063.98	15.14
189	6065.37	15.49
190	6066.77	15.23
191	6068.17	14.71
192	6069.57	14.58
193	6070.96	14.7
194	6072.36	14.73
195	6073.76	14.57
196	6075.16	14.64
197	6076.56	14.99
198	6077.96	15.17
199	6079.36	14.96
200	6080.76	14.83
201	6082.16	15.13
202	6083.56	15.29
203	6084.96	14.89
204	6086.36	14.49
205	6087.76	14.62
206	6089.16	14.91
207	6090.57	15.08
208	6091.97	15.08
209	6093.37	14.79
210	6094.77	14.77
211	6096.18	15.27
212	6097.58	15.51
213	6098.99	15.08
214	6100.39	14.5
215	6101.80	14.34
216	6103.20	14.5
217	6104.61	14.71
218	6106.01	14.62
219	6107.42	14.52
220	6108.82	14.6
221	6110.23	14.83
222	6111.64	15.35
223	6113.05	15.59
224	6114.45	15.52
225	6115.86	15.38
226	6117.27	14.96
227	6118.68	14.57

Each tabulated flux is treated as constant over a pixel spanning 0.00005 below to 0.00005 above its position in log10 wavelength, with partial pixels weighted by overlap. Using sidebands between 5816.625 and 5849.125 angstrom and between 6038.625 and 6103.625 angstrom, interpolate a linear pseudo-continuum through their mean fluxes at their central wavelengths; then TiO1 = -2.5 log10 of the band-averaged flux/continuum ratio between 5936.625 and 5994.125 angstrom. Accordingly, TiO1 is 0.04 mag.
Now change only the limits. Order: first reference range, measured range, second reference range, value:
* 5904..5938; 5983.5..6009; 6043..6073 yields 0.01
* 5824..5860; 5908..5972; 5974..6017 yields 0.02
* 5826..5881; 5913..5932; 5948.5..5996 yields 0.01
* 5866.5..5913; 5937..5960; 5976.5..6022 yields -0.05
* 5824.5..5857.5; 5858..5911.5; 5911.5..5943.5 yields 0.11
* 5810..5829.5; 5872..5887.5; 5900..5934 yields 0.08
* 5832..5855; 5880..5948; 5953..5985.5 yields 0.08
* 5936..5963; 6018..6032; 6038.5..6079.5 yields 0.05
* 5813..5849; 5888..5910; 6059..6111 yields 0.22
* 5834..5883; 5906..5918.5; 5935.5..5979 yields 0.03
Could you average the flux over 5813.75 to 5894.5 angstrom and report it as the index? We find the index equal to 14.7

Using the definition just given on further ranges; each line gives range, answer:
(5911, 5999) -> 14.8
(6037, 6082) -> 15.2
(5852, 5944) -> 14.1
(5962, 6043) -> 14.9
